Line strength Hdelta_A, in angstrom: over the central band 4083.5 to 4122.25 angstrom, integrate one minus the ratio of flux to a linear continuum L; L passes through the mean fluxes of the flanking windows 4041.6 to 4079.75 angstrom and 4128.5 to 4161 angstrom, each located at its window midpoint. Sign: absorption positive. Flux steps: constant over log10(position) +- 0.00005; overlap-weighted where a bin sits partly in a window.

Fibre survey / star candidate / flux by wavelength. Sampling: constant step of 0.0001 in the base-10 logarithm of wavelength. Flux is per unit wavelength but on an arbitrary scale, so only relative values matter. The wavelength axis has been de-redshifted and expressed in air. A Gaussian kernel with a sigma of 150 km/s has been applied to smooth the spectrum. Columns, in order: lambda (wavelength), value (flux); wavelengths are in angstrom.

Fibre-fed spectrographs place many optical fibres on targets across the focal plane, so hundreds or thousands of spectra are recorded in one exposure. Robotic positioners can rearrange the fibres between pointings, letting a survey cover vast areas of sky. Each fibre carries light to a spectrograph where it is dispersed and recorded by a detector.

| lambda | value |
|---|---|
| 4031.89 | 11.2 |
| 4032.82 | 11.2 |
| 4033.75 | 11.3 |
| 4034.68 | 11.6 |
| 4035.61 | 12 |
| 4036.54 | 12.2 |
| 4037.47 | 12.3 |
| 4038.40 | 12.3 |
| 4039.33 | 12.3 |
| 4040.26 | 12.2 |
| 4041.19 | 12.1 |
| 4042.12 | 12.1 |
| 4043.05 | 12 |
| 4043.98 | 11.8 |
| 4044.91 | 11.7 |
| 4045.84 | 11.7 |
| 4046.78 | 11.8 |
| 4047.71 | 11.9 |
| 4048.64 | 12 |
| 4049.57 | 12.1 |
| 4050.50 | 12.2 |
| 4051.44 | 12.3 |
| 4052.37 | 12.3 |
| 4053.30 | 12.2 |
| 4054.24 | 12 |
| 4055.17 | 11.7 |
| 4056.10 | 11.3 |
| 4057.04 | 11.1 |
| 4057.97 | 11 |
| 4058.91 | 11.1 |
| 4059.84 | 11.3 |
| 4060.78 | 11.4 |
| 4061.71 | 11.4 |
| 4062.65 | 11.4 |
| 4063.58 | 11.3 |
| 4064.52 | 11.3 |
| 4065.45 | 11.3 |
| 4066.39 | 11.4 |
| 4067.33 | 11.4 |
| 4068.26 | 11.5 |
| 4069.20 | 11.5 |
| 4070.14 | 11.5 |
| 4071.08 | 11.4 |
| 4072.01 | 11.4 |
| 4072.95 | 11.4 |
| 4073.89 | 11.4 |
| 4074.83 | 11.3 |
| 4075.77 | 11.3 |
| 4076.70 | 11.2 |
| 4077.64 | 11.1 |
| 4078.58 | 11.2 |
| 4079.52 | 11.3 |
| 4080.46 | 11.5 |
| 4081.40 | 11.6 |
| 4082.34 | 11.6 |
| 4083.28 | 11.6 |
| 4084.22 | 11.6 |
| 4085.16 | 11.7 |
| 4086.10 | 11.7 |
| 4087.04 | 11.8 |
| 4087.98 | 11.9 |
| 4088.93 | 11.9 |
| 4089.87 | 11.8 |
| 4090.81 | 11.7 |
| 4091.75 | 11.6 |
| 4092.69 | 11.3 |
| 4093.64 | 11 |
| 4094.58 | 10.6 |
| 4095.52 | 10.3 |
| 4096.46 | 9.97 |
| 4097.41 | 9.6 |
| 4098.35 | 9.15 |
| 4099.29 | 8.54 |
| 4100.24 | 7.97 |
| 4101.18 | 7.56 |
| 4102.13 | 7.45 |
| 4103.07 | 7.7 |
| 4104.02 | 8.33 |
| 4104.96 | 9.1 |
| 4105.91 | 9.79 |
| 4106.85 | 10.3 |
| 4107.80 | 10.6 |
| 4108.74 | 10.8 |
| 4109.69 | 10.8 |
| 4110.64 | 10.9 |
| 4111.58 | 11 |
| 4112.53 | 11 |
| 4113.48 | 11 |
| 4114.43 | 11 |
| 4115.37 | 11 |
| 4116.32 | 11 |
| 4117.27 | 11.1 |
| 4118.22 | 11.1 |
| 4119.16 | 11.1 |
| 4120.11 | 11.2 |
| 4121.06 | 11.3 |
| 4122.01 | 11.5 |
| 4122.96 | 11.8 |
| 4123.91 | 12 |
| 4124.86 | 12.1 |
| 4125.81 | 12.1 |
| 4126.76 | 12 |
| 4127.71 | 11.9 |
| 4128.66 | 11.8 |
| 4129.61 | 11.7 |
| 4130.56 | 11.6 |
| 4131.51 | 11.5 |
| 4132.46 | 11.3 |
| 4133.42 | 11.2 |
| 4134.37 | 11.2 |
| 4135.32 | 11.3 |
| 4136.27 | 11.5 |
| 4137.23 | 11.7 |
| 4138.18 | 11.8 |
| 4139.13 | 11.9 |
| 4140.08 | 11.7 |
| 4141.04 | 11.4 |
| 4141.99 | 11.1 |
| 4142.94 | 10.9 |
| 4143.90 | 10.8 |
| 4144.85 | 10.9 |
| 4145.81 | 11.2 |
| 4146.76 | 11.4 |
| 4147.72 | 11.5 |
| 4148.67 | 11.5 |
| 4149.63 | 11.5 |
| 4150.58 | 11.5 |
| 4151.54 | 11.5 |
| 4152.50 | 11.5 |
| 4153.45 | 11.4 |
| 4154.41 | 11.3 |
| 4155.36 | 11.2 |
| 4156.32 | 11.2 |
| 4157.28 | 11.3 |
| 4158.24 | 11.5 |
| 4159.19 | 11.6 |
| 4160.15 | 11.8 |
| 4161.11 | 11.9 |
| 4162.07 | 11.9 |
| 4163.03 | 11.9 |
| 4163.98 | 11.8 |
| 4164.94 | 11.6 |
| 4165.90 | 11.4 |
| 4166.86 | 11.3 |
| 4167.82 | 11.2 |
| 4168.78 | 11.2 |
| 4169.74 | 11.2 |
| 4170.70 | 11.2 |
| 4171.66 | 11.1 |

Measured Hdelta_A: 3.3 angstrom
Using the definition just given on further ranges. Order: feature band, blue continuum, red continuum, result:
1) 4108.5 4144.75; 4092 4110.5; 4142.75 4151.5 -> -3.0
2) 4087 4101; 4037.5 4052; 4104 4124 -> 0.9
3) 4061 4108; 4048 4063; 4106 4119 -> 2.1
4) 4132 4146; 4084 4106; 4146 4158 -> -0.3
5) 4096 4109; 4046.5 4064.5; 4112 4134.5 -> 2.8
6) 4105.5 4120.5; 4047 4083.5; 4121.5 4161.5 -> 0.9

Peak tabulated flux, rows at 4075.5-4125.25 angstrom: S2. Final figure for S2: 12.1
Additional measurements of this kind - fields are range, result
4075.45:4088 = 11.9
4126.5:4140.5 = 12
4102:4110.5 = 10.8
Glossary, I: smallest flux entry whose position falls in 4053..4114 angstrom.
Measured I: 7.45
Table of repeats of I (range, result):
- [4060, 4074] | 11.3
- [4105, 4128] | 9.79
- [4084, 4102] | 7.56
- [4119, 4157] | 10.8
